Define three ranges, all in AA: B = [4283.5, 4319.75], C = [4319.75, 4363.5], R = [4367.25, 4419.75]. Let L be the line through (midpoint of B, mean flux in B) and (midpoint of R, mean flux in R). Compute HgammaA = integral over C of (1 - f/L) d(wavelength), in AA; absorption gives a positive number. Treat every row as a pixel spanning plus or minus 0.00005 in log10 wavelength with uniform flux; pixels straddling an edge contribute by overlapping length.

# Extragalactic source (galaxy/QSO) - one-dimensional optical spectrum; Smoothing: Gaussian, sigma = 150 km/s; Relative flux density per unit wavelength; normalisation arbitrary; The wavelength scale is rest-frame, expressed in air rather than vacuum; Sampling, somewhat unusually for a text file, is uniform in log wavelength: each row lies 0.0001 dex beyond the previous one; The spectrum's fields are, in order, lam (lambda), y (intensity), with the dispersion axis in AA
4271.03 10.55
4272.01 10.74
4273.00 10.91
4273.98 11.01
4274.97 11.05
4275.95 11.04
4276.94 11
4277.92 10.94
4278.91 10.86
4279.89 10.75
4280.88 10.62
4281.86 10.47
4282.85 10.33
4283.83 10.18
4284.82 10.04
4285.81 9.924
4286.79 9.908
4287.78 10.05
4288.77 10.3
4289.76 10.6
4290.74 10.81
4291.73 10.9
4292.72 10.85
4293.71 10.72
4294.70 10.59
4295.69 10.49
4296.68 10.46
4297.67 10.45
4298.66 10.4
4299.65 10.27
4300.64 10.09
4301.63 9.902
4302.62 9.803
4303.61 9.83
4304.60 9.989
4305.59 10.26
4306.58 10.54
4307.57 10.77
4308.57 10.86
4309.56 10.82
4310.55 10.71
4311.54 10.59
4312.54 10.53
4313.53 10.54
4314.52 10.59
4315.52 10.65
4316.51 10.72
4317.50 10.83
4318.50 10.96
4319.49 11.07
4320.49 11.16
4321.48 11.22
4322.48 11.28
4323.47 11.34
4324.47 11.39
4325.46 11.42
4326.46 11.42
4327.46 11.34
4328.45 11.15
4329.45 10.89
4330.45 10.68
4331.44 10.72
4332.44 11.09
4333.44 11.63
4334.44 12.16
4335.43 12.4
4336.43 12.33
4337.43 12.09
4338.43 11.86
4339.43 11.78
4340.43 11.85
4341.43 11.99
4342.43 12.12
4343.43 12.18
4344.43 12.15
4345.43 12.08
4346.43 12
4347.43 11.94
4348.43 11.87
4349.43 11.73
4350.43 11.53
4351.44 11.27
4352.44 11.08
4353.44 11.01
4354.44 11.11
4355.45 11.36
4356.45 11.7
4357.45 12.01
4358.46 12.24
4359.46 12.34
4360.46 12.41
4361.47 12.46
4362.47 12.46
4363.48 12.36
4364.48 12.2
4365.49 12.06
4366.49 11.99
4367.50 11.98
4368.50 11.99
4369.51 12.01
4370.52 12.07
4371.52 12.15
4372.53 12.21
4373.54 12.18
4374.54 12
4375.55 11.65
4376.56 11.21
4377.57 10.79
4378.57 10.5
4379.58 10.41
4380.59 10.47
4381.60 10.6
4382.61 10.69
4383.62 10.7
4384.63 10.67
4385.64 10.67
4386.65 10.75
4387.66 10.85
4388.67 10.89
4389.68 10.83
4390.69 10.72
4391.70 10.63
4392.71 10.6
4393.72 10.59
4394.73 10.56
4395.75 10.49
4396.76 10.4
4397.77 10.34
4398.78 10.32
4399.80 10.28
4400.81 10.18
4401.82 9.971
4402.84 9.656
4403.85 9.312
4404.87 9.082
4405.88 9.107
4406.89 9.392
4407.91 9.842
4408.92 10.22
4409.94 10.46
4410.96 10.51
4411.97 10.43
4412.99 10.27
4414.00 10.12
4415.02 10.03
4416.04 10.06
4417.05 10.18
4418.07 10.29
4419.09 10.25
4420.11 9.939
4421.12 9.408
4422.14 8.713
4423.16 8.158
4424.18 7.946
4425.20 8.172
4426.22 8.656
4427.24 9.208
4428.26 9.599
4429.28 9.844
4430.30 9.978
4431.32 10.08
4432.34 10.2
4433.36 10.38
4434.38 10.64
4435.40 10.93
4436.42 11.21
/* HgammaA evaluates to -4.8 AA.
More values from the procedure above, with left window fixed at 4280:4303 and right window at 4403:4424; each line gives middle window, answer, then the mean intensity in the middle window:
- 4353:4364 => -2.1 AA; 12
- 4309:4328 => -1.4 AA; 11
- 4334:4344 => -1.9 AA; 12.1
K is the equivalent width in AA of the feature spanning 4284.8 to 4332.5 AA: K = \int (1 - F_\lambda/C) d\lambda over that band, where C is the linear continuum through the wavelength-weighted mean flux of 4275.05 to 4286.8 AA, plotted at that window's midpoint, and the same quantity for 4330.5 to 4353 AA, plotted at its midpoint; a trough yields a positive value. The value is 2.0 AA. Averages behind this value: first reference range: 10.6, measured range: 10.7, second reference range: 11.8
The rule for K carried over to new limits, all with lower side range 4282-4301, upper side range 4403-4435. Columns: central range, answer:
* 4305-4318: -0.46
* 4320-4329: -0.96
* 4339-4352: -2.30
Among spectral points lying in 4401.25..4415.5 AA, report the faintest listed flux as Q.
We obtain 9.082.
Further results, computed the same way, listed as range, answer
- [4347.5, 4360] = 11.01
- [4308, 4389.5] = 10.41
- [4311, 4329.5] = 10.53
